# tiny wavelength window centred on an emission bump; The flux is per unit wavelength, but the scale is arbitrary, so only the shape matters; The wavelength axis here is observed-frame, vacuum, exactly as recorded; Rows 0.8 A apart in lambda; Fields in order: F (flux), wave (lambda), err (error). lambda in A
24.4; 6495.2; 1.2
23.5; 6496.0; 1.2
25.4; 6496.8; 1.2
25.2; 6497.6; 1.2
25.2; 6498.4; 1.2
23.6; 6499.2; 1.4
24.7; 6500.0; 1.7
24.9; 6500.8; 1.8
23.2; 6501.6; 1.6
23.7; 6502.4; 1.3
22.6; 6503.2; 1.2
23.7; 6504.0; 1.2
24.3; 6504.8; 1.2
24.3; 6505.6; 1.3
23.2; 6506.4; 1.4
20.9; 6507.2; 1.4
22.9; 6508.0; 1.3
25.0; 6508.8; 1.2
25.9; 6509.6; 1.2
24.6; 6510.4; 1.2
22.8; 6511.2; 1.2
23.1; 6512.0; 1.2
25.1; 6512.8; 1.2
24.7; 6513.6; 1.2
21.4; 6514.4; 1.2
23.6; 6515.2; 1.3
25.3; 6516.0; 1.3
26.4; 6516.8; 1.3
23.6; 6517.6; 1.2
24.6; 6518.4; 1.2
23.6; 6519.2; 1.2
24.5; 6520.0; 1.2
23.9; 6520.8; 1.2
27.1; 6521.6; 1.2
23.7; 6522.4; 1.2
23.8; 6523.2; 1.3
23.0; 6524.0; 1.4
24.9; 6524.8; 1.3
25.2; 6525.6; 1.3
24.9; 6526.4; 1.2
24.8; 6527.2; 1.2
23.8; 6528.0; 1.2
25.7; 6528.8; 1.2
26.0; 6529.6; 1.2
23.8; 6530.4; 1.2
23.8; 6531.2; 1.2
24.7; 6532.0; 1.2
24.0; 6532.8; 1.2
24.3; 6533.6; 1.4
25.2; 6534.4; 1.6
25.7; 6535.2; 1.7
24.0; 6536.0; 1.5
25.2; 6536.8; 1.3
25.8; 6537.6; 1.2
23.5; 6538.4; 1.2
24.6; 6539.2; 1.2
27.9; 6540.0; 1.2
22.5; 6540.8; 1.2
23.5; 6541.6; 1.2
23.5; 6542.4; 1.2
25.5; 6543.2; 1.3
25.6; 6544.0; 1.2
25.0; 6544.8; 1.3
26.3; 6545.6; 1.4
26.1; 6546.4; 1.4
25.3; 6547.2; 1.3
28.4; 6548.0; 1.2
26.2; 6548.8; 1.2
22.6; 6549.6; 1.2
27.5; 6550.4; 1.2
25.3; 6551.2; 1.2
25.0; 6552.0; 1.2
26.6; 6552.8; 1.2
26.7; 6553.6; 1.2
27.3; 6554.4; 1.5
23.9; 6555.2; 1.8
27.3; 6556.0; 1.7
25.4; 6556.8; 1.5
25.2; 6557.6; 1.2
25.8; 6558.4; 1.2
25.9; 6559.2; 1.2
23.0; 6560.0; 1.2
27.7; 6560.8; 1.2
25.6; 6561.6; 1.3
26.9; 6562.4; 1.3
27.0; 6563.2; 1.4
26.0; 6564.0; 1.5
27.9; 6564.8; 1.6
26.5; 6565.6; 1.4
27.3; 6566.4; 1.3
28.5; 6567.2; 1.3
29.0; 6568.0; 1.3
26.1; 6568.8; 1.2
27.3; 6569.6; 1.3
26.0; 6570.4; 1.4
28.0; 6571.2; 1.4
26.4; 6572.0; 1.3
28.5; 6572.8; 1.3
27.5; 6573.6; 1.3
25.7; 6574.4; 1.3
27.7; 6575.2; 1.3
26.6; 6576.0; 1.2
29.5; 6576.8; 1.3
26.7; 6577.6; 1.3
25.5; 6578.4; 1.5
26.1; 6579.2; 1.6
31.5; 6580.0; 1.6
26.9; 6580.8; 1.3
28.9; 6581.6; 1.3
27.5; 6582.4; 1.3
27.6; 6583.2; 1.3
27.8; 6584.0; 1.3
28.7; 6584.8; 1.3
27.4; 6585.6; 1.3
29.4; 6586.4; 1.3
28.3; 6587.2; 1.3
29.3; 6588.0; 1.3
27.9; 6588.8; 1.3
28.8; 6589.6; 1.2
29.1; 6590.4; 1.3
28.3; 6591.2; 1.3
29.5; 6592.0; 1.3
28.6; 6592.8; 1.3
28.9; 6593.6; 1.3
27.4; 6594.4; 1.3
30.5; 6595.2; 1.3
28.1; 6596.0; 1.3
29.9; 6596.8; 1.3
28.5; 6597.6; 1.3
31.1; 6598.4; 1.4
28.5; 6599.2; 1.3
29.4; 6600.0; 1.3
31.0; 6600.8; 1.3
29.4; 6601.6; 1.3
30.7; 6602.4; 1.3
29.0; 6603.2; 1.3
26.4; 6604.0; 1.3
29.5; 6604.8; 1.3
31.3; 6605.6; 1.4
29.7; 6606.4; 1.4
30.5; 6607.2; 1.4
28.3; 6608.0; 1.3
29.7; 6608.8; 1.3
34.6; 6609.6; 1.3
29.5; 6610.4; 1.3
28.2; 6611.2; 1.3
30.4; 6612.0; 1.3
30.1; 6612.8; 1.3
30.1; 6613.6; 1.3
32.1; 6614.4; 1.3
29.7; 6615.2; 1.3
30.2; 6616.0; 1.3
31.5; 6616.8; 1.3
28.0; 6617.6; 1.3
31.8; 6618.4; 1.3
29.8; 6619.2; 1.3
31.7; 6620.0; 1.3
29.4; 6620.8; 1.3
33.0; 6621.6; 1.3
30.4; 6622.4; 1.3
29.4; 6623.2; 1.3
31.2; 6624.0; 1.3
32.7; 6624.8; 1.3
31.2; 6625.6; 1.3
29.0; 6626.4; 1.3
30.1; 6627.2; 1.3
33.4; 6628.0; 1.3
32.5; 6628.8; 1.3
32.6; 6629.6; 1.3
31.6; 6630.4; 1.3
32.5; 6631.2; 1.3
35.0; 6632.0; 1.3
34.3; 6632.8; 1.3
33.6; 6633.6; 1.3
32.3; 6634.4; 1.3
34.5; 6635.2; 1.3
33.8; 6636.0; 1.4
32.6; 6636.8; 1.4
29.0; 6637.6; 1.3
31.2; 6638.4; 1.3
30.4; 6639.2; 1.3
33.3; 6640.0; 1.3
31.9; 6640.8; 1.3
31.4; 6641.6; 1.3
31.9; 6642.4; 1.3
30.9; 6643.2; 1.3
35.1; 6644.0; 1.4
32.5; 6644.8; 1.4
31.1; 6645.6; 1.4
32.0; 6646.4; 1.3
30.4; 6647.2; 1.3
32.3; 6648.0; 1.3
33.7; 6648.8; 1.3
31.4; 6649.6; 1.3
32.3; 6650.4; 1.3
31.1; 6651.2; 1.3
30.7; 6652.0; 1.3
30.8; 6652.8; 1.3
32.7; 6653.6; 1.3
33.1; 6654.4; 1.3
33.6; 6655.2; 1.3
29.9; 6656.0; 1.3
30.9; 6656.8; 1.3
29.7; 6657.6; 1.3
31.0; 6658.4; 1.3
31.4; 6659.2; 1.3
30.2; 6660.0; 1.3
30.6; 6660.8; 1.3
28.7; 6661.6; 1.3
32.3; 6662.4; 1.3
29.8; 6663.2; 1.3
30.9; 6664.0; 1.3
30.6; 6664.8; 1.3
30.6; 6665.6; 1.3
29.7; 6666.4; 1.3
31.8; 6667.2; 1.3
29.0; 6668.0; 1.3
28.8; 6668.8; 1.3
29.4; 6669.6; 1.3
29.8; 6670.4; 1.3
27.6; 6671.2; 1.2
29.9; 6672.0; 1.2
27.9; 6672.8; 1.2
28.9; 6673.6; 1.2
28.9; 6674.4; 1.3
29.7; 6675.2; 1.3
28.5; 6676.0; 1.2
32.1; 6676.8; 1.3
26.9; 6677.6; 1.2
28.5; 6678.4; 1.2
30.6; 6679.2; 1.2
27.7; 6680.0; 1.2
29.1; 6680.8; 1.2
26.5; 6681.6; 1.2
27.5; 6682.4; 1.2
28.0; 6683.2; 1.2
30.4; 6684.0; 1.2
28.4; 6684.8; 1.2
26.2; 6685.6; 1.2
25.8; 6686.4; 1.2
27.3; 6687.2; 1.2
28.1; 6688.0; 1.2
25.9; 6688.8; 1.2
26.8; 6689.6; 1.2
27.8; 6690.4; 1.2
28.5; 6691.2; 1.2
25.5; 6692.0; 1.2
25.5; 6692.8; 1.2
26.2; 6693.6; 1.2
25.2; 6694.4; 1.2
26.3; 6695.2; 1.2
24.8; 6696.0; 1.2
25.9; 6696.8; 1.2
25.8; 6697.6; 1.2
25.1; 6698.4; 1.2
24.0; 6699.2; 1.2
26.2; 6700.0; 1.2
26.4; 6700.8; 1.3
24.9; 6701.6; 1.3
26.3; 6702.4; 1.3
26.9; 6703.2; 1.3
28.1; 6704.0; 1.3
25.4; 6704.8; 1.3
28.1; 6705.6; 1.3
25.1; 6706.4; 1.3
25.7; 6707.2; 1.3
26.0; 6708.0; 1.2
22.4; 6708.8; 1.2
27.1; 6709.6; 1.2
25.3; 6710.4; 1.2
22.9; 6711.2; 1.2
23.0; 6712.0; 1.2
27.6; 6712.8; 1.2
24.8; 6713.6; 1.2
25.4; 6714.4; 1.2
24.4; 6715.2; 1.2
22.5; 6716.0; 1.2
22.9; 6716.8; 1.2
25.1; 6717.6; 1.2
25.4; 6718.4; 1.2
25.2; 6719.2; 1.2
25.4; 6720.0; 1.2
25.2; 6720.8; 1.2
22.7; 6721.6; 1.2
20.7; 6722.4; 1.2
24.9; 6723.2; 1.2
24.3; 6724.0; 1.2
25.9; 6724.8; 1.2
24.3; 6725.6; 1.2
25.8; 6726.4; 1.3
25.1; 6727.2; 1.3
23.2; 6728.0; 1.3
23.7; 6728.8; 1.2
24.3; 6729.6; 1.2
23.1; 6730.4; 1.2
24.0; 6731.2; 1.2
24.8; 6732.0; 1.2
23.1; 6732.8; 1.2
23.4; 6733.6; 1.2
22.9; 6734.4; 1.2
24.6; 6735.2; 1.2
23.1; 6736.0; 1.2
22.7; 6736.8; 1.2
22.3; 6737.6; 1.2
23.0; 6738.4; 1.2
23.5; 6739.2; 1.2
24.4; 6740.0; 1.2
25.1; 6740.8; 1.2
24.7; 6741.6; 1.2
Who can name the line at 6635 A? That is C III]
